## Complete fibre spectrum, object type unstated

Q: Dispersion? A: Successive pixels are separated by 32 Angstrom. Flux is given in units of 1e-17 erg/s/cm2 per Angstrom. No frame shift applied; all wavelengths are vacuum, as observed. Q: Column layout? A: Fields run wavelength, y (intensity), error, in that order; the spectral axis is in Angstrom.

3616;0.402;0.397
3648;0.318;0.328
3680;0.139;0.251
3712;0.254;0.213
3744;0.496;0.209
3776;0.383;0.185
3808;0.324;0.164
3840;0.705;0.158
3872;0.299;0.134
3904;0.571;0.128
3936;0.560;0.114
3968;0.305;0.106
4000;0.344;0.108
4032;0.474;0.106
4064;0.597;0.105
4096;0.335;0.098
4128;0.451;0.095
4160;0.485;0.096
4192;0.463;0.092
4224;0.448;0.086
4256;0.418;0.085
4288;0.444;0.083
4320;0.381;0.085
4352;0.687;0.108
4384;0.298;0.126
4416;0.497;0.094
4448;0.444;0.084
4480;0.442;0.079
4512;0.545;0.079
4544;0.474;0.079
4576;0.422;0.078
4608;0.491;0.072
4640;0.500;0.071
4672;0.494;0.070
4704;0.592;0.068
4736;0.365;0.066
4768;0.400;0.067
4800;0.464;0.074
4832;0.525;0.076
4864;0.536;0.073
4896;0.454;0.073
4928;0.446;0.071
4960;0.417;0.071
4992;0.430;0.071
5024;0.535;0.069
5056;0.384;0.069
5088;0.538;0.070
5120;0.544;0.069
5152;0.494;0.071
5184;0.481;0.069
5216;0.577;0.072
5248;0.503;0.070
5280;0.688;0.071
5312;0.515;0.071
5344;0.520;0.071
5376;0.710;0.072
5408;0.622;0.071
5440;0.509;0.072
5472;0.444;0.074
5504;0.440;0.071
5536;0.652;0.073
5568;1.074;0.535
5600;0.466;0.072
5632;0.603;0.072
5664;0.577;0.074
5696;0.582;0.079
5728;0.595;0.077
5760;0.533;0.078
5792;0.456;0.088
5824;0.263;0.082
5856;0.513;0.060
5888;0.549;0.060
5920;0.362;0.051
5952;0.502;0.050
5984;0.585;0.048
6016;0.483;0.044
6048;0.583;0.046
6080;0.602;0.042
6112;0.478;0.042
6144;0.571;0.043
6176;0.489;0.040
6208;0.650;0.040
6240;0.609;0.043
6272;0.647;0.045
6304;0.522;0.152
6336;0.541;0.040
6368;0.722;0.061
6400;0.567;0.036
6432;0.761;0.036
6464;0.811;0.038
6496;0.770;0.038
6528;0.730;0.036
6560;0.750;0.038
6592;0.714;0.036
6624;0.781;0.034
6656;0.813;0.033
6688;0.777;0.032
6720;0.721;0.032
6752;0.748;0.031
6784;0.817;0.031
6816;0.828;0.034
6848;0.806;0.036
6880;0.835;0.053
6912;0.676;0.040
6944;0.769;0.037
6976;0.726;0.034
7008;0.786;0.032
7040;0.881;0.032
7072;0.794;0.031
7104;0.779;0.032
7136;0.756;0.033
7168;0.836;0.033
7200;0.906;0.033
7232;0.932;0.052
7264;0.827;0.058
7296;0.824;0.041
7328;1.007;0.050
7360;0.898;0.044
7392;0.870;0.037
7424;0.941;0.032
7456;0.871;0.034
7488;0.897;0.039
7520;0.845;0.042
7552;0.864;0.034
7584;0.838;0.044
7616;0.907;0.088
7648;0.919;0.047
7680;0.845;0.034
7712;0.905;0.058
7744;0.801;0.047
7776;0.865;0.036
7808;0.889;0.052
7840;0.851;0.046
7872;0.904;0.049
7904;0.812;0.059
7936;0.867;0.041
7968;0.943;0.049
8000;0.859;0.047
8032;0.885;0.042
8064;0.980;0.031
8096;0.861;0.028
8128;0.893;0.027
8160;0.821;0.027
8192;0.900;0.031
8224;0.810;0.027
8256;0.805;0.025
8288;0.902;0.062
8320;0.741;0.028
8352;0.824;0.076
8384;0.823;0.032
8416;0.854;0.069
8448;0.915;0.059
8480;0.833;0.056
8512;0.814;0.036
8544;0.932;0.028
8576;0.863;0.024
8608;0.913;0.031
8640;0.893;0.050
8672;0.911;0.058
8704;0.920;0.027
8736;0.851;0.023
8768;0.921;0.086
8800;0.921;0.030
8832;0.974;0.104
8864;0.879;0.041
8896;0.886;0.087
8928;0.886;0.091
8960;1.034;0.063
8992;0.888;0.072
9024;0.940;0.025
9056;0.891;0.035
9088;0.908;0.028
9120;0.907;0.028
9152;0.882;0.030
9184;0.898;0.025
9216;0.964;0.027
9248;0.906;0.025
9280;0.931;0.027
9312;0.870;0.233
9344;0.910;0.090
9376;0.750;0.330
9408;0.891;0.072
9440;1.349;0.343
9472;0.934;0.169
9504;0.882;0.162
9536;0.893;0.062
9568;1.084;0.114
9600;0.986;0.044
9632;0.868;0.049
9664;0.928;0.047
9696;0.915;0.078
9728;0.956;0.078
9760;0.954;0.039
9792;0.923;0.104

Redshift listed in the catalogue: 0.61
